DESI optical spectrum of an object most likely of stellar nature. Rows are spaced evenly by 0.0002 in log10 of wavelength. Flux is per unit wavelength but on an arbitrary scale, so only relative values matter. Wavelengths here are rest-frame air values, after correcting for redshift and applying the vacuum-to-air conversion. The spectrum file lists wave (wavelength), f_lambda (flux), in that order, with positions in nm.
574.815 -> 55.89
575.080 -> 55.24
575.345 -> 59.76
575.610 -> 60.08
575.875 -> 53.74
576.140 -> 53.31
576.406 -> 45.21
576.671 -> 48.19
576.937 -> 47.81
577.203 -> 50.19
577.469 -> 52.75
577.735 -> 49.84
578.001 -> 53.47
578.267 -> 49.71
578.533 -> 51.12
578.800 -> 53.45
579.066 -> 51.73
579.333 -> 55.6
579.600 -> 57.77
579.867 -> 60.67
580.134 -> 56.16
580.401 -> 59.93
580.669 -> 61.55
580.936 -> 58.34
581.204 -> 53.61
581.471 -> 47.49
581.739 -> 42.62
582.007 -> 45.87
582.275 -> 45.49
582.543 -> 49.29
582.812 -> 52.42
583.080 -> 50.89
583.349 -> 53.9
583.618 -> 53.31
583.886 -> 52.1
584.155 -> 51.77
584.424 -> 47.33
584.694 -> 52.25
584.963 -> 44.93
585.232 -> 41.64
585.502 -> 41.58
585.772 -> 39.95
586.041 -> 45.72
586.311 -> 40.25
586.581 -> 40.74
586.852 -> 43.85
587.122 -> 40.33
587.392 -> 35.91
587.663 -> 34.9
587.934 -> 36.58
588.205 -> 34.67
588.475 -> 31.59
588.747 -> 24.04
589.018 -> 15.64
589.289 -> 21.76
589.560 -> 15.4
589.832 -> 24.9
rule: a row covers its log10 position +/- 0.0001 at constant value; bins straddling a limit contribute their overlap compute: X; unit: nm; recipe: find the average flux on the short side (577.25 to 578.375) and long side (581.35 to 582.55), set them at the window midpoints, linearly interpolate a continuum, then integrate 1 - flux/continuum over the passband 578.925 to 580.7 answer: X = -0.32 nm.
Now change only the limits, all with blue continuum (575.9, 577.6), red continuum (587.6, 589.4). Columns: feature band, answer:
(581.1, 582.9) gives -0.35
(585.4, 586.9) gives -0.43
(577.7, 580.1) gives -0.43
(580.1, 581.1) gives -0.38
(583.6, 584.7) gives -0.45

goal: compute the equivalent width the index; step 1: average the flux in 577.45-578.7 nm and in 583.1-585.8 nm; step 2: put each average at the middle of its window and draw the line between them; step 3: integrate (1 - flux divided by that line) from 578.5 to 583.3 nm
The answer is -0.29 nm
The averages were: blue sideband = 51.3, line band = 53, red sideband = 48.3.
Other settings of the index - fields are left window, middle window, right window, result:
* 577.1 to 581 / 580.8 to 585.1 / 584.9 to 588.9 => -0.34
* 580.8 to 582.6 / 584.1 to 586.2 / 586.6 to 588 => -0.13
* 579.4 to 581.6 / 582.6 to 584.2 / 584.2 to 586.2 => -0.09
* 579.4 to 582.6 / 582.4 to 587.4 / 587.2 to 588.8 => -0.48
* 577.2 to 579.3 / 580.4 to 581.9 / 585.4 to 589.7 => -0.22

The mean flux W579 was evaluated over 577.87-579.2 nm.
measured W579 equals 51.9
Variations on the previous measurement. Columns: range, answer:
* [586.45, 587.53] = 40.2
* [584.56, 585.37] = 46.3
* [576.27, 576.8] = 46.7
